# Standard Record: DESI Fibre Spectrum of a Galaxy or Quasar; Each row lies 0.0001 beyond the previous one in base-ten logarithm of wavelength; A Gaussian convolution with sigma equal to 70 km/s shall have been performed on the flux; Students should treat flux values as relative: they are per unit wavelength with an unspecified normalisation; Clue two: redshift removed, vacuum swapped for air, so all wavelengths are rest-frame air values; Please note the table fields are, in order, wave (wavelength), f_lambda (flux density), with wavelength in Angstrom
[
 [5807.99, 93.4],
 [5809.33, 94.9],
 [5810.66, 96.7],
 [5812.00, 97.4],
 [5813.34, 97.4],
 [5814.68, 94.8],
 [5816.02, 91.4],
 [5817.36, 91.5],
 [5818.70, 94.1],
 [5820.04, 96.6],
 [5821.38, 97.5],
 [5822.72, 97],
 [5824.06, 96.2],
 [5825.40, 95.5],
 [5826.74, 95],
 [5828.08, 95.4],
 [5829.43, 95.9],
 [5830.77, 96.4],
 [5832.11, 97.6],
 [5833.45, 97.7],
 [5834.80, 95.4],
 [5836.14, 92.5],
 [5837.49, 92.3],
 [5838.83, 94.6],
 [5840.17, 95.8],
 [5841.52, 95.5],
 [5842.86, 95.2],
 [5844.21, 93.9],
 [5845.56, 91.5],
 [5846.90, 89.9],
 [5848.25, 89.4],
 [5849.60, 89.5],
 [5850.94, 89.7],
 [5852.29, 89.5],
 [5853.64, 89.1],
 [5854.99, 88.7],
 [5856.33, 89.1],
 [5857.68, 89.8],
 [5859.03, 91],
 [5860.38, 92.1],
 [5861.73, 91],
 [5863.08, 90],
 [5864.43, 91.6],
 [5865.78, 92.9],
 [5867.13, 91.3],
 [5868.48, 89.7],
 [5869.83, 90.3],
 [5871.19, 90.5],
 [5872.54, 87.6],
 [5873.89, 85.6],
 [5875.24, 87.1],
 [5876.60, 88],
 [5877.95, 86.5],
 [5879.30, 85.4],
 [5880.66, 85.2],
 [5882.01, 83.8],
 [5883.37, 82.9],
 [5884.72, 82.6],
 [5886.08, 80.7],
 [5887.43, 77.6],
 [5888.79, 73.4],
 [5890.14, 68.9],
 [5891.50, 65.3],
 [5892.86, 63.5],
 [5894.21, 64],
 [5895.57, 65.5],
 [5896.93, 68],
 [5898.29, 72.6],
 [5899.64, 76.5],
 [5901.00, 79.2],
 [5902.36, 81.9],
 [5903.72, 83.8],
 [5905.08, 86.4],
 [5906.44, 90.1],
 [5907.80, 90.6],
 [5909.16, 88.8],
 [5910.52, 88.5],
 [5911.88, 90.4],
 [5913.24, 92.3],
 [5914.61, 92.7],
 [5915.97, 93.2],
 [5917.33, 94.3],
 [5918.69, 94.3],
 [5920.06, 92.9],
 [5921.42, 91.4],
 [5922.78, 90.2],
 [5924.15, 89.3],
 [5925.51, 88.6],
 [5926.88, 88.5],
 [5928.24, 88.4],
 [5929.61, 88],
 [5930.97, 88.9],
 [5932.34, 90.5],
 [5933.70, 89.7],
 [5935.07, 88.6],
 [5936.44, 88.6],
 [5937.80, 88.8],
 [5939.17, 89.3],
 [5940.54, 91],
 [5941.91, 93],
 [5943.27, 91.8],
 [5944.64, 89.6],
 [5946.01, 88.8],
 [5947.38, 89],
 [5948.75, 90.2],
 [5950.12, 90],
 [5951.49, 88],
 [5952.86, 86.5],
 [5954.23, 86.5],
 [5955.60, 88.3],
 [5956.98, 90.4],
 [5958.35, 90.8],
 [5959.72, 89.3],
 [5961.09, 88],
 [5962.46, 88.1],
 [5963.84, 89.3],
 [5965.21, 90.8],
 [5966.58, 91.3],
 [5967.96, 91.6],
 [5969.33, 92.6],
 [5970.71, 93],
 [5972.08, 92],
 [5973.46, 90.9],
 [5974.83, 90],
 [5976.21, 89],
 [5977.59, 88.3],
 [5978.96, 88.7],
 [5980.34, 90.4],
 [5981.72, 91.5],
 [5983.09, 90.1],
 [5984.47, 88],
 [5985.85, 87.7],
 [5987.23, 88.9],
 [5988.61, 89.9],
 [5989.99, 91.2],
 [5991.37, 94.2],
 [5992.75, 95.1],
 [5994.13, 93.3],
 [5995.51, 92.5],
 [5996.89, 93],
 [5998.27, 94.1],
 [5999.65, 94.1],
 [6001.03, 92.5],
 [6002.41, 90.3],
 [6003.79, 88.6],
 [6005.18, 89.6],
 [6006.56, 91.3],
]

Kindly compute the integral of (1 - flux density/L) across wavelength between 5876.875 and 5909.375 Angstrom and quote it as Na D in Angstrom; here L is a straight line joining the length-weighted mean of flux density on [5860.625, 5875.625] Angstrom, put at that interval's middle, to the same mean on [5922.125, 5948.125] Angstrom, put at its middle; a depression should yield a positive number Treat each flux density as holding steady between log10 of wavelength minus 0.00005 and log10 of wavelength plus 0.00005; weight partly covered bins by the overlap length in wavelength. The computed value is 4.1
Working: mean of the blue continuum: 89.9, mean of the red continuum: 89.5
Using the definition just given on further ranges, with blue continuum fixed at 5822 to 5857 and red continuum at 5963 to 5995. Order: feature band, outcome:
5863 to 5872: 0.19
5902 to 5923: 0.41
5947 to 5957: 0.30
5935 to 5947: 0.19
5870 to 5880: 0.58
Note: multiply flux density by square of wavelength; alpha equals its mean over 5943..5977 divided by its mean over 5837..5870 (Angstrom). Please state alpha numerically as 1.02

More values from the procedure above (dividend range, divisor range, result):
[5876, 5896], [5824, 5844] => 0.82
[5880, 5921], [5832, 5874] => 0.91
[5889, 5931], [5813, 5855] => 0.91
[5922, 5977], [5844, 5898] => 1.09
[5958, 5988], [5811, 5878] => 1.02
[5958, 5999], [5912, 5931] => 1.02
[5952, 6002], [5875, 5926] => 1.12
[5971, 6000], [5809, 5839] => 1.01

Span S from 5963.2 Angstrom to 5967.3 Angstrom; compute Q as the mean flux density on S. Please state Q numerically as 90.5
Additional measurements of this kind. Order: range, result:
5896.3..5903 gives 75.7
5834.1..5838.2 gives 93.3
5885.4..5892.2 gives 73.1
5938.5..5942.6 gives 91.2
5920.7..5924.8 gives 90.4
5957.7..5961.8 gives 89.5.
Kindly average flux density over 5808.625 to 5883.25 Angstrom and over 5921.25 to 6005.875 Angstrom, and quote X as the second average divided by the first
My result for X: 0.98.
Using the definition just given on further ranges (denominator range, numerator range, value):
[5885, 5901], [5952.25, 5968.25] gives 1.25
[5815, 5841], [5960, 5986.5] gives 0.95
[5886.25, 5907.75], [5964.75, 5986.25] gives 1.20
